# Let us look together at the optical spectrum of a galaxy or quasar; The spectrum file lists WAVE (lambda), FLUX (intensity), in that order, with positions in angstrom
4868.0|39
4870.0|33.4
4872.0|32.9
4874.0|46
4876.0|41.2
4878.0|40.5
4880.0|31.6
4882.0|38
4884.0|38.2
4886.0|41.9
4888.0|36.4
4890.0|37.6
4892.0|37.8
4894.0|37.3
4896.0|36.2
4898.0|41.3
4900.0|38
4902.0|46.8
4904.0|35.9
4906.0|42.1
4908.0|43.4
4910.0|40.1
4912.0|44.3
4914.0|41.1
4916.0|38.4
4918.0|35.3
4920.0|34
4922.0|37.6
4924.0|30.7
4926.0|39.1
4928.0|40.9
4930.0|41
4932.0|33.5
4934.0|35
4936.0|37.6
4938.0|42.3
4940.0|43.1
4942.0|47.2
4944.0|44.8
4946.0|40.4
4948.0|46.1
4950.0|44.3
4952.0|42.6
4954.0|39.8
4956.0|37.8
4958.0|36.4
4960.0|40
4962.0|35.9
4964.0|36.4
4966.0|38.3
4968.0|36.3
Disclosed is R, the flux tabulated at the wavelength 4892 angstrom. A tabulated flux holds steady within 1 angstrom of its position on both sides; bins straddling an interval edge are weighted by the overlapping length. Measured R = 37.8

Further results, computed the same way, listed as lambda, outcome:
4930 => 41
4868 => 39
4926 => 39.1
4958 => 36.4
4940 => 43.1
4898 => 41.3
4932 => 33.5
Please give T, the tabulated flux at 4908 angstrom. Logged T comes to 43.4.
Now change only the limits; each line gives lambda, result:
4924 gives 30.7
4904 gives 35.9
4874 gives 46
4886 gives 41.9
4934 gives 35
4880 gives 31.6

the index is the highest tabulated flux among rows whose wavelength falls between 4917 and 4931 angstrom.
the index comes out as 41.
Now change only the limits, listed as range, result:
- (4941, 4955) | 47.2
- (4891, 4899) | 41.3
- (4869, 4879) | 46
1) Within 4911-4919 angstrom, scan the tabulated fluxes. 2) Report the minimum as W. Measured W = 35.3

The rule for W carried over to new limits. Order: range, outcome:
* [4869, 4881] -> 31.6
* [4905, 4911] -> 40.1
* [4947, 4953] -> 42.6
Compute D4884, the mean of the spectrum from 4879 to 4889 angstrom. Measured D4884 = 37.2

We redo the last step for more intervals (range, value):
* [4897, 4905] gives 40.5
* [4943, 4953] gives 43.6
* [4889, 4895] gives 37.6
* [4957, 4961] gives 38.2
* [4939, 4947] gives 43.9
